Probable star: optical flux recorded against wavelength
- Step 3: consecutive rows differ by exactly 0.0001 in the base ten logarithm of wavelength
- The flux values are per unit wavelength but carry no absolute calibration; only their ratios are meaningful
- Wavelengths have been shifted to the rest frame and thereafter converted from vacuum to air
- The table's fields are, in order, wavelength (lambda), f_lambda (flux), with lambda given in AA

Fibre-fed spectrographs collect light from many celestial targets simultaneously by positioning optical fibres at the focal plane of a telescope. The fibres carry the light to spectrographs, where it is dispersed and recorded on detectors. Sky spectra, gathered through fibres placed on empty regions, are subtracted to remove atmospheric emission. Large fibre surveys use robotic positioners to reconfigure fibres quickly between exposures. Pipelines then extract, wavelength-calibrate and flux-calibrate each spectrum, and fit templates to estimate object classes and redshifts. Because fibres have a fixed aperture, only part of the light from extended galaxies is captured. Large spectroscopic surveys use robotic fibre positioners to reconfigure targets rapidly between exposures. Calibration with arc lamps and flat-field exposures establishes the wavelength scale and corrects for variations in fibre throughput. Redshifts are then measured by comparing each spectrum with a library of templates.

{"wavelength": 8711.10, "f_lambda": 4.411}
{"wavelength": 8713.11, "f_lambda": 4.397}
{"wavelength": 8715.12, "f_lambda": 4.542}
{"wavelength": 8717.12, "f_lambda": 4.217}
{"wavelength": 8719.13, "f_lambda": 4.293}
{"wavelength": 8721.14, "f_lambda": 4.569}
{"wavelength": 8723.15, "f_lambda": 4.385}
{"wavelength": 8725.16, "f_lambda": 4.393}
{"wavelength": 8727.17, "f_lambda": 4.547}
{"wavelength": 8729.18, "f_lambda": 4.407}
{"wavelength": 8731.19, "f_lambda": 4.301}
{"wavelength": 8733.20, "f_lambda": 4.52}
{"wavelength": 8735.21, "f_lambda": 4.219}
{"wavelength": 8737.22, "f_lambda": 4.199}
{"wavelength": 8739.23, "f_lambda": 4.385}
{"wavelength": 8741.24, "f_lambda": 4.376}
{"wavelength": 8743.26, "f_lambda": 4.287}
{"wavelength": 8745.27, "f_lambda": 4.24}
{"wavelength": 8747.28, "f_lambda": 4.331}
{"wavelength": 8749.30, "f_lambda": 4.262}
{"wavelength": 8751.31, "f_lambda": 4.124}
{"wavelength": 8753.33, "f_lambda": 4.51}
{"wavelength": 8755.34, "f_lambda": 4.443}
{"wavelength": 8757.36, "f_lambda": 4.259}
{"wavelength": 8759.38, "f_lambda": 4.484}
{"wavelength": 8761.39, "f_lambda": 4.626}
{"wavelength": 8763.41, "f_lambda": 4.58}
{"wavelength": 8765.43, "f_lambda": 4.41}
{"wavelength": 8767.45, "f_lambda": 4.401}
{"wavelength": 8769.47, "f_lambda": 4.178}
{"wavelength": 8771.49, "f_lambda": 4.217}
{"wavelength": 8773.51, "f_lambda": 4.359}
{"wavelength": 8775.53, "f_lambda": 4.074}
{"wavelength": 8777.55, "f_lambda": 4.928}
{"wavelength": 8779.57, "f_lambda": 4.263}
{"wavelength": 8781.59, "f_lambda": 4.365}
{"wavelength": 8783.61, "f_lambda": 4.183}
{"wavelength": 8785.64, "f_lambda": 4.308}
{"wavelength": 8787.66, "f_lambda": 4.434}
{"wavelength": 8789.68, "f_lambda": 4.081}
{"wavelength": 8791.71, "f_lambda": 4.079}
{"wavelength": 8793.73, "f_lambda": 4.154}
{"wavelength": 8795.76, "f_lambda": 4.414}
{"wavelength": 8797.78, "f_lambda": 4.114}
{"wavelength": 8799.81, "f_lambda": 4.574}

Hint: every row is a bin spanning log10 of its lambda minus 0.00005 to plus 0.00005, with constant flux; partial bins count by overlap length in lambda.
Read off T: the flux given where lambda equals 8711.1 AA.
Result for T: 4.411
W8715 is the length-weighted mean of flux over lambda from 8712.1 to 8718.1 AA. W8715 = 4.39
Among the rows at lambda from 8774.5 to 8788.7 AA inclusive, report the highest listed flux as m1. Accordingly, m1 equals 4.928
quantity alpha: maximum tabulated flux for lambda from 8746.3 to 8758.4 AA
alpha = 4.51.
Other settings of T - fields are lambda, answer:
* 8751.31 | 4.124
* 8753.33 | 4.51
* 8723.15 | 4.385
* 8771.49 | 4.217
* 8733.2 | 4.52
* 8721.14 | 4.569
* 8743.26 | 4.287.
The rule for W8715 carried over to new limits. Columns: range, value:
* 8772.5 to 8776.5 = 4.22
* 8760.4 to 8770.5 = 4.43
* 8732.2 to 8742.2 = 4.34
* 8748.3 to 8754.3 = 4.3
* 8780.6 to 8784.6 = 4.28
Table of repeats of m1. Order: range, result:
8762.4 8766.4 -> 4.58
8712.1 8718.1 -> 4.542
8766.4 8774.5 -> 4.401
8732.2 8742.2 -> 4.52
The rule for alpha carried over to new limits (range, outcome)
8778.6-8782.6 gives 4.365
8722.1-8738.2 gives 4.547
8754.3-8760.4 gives 4.484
